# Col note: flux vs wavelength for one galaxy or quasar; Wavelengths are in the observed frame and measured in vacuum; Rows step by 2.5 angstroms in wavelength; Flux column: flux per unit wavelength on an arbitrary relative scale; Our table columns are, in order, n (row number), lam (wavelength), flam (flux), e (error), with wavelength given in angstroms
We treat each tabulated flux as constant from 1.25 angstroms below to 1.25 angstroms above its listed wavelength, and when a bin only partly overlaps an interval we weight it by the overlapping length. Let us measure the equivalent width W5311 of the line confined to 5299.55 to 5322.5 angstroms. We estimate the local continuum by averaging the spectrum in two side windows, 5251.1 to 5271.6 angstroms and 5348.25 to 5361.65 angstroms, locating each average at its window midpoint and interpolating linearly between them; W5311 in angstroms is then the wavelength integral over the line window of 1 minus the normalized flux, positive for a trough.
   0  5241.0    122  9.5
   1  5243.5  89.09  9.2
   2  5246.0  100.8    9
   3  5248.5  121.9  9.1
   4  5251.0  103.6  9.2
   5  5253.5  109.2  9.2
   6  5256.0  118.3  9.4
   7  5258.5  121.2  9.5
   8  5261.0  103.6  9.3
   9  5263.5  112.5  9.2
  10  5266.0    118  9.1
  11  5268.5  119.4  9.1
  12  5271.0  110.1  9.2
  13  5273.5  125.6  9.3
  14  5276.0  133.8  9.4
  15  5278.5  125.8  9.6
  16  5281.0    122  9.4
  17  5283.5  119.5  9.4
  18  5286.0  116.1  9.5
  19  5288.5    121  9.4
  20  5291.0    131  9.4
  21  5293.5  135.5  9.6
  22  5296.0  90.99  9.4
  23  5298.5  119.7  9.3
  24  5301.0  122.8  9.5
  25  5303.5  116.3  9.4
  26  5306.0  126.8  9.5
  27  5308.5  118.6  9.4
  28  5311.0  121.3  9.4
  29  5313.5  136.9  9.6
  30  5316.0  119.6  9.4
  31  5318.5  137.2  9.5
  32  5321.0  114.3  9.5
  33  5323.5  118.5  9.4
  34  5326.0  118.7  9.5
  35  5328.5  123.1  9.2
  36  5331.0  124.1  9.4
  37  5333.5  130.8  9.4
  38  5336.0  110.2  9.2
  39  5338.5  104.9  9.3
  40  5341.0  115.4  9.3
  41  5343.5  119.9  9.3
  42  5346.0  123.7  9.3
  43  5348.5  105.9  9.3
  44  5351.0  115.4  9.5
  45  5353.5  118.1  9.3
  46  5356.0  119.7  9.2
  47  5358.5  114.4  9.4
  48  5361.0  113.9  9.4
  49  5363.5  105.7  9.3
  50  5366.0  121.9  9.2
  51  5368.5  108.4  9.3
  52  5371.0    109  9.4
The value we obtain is -1.8 angstroms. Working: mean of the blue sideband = 114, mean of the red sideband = 115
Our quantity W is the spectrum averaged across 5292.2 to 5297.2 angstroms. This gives 114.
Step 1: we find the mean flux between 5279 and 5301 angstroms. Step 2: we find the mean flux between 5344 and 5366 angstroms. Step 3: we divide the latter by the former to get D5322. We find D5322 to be 0.96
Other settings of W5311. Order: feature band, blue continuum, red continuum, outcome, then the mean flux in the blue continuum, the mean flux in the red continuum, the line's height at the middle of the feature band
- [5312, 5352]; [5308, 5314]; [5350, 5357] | 0.5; 125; 118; 121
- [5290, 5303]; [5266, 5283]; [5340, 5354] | 0.1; 122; 116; 120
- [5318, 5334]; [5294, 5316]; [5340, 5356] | -0.6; 120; 117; 118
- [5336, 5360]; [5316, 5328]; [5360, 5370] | 0.2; 122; 112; 116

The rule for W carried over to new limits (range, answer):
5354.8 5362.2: 116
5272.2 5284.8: 125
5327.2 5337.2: 122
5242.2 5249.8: 104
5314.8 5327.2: 122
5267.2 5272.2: 115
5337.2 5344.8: 113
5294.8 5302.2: 111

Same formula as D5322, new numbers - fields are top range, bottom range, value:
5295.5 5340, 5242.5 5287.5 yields 1.04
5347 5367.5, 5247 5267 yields 1.01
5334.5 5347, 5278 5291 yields 0.95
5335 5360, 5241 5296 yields 0.98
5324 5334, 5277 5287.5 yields 1.02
